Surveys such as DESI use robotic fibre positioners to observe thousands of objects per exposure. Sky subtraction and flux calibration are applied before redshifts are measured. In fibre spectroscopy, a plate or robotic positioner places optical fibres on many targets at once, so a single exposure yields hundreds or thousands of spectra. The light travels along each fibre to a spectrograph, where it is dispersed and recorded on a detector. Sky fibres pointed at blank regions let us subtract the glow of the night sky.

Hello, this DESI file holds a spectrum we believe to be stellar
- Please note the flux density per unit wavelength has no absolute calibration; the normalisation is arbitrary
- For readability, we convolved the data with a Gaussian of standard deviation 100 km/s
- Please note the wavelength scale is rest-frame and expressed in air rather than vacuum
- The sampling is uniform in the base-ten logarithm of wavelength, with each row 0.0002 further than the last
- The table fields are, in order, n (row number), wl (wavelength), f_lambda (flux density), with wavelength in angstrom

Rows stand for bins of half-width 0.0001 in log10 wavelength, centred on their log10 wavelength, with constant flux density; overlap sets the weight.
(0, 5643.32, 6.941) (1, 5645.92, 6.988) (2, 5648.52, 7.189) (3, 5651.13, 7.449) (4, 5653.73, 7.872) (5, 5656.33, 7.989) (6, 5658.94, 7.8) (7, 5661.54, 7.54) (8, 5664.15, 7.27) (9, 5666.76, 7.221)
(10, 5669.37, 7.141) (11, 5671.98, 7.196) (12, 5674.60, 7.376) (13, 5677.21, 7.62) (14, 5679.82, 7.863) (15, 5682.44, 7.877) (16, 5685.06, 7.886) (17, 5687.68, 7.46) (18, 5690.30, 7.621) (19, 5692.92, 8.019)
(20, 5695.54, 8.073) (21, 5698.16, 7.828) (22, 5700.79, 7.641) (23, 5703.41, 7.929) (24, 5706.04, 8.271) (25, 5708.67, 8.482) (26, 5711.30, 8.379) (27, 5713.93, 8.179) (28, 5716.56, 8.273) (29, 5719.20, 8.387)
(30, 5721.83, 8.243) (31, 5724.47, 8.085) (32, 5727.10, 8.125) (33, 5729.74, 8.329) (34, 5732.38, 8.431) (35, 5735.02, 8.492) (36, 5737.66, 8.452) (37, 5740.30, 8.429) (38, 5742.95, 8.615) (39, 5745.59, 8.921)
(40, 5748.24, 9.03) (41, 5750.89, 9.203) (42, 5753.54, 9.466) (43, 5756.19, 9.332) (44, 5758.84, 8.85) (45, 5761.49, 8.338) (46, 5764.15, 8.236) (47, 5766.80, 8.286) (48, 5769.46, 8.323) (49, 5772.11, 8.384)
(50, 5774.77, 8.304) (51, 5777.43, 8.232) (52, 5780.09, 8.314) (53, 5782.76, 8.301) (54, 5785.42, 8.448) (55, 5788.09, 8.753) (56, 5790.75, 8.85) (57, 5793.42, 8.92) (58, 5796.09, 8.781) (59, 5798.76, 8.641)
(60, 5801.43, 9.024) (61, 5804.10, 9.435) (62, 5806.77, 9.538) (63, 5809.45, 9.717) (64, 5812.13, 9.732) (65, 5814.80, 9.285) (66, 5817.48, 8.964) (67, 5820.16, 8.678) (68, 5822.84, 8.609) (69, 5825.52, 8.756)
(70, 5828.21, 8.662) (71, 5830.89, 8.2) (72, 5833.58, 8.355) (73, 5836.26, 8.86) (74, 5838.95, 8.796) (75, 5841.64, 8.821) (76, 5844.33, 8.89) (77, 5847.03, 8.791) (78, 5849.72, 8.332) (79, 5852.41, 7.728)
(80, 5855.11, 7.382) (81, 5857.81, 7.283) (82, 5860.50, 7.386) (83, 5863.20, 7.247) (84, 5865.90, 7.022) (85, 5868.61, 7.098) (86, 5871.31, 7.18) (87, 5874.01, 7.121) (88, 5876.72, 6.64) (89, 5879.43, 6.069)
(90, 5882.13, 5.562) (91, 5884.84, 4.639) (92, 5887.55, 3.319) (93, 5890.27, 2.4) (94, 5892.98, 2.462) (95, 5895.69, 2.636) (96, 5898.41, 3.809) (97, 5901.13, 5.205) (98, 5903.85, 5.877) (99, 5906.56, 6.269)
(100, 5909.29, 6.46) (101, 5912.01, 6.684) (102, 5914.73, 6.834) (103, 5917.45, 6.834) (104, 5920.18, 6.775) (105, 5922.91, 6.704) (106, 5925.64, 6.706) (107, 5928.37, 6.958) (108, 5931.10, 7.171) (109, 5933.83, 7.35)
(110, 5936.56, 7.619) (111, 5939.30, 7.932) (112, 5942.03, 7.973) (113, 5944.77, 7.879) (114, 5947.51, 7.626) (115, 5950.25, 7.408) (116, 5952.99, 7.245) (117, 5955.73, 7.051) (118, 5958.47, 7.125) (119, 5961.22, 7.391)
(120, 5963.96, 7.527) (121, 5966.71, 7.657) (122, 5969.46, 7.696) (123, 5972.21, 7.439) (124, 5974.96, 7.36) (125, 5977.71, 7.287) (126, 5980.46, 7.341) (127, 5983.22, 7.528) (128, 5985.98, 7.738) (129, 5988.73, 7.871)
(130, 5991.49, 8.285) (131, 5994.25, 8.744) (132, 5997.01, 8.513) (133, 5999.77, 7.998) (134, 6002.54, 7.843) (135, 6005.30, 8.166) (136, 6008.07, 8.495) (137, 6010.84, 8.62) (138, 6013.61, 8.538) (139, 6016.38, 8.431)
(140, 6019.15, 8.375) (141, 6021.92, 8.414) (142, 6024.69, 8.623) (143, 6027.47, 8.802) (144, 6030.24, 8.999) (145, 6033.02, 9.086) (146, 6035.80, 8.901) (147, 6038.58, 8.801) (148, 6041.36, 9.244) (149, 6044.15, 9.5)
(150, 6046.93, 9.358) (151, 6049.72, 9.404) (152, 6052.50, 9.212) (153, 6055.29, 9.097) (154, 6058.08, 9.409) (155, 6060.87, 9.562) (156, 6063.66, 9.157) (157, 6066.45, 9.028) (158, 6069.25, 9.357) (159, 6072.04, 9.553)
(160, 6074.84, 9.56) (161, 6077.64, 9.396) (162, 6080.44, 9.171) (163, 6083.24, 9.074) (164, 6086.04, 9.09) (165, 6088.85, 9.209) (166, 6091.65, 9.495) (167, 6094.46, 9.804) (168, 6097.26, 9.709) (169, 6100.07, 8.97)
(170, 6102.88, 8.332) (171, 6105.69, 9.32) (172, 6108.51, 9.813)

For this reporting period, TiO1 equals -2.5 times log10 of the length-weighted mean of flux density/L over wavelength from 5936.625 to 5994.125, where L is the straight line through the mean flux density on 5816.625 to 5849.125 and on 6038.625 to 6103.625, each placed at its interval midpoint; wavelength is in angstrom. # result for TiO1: 0.19 mag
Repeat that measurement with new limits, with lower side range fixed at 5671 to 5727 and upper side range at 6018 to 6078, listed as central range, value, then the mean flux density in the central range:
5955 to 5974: 0.190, 7.42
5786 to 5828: -0.089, 9.02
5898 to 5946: 0.272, 6.78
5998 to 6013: 0.093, 8.24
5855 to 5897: 0.444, 5.67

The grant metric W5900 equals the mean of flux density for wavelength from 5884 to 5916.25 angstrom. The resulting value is 4.73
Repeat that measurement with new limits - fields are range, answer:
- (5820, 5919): 6.75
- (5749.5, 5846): 8.79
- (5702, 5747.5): 8.36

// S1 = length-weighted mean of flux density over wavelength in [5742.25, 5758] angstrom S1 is 9.11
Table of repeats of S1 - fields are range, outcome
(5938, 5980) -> 7.5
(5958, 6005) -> 7.75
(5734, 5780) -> 8.63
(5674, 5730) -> 8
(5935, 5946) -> 7.84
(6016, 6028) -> 8.52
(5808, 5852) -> 8.82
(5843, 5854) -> 8.41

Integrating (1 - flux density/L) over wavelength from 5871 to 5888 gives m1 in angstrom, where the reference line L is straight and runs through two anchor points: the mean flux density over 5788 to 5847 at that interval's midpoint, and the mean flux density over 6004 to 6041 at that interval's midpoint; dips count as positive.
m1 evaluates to 5.8 angstrom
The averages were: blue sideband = 8.92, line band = 5.84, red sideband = 8.65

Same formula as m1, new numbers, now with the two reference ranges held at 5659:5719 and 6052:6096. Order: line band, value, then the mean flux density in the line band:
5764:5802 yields -1.64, 8.52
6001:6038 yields 2.22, 8.56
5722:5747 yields -1.41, 8.42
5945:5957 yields 1.97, 7.39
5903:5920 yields 4.21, 6.53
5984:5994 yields 1.07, 8.03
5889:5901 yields 7.72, 3.07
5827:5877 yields 3.14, 7.91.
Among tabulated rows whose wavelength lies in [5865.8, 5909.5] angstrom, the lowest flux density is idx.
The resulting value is 2.4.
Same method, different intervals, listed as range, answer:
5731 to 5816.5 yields 8.232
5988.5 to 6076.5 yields 7.843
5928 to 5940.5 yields 6.958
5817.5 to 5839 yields 8.2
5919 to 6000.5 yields 6.704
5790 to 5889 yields 3.319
